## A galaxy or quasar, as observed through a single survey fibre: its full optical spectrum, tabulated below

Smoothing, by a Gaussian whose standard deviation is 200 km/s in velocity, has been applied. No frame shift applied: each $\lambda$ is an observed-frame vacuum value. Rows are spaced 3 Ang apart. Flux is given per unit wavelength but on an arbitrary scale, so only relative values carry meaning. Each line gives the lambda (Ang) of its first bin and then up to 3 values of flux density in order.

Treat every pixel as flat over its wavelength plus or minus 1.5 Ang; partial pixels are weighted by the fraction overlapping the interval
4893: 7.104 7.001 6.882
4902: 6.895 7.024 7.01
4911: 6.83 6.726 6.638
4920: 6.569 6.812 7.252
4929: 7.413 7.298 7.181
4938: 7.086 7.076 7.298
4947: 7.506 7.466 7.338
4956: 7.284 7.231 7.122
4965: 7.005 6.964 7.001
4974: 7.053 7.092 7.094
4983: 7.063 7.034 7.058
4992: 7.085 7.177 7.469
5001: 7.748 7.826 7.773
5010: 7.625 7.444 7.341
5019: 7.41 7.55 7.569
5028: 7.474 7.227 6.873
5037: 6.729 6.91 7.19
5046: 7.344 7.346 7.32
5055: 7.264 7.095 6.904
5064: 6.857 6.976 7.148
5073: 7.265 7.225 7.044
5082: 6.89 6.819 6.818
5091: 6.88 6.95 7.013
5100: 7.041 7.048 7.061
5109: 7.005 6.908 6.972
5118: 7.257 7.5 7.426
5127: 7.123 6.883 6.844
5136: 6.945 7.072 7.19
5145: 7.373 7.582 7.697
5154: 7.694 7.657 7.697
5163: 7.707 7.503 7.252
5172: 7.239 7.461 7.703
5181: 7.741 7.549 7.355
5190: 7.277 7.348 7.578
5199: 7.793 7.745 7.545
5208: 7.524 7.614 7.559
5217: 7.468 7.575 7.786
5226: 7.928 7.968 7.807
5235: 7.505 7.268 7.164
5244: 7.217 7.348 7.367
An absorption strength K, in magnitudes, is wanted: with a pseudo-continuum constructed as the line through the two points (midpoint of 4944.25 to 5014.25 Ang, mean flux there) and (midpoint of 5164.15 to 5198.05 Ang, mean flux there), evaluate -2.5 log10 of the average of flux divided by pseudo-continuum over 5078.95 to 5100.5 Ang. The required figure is 0.07 mag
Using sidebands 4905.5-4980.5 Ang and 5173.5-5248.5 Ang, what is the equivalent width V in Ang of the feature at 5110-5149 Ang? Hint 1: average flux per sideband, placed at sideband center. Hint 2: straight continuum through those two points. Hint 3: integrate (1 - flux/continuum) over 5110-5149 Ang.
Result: 1.4 Ang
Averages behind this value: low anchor 7.09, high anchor 7.55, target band 7.15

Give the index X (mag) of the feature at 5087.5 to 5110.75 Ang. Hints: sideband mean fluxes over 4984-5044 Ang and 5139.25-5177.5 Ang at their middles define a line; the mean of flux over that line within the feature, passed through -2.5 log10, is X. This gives 0.07 mag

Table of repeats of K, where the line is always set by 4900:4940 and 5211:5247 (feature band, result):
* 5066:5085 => 0.030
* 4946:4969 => -0.029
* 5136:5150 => 0.018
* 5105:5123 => 0.033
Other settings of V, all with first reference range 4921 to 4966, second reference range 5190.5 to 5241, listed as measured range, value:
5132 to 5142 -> 0.67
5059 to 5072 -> 0.71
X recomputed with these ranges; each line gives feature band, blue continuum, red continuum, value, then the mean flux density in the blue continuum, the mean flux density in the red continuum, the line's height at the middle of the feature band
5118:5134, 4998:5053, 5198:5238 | 0.052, 7.38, 7.66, 7.52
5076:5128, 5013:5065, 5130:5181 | 0.041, 7.21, 7.41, 7.32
